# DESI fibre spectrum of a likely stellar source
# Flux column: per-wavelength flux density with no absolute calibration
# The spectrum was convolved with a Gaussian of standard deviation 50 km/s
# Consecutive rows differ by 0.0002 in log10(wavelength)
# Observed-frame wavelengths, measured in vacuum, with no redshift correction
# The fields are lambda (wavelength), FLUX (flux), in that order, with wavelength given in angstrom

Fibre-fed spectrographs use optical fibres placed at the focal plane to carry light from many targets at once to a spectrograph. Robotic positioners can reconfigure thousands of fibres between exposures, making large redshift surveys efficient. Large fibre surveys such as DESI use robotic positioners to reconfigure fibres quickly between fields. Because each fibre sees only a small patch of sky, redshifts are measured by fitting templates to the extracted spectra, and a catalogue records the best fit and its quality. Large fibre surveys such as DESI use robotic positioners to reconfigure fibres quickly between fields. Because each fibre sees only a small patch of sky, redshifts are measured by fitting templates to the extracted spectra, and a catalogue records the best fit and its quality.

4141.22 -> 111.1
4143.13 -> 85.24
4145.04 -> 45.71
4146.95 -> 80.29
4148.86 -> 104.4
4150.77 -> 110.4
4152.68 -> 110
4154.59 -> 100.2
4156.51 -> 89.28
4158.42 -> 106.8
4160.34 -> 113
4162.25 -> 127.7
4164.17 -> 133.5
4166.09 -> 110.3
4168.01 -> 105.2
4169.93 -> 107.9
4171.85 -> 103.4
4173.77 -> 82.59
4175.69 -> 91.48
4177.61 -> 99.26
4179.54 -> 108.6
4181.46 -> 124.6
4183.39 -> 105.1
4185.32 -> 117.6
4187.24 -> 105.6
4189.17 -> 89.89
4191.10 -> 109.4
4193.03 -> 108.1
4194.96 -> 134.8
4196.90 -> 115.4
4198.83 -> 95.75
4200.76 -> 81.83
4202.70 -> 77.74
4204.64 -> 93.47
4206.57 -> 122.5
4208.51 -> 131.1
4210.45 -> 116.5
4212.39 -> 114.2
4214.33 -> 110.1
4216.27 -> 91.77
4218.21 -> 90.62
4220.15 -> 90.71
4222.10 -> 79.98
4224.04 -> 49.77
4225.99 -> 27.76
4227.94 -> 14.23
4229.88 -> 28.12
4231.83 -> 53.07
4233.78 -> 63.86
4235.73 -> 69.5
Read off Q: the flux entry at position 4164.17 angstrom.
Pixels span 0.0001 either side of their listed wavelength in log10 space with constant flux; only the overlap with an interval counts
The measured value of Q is 133.5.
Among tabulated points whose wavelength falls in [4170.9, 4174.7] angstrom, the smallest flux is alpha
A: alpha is 82.59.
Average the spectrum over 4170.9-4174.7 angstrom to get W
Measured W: 93.1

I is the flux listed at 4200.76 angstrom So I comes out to 81.83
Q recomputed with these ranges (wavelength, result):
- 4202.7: 77.74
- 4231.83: 53.07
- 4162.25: 127.7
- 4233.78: 63.86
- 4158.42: 106.8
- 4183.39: 105.1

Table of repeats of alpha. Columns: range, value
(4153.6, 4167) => 89.28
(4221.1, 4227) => 27.76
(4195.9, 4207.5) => 77.74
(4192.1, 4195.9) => 108.1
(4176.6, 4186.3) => 99.26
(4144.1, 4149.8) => 45.71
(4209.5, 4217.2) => 91.77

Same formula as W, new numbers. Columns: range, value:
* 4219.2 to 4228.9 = 52.4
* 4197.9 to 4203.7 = 85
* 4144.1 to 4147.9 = 63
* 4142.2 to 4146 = 65.3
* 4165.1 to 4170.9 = 108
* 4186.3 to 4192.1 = 102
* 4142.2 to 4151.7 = 85.1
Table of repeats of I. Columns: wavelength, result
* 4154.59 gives 100.2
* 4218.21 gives 90.62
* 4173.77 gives 82.59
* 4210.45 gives 116.5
